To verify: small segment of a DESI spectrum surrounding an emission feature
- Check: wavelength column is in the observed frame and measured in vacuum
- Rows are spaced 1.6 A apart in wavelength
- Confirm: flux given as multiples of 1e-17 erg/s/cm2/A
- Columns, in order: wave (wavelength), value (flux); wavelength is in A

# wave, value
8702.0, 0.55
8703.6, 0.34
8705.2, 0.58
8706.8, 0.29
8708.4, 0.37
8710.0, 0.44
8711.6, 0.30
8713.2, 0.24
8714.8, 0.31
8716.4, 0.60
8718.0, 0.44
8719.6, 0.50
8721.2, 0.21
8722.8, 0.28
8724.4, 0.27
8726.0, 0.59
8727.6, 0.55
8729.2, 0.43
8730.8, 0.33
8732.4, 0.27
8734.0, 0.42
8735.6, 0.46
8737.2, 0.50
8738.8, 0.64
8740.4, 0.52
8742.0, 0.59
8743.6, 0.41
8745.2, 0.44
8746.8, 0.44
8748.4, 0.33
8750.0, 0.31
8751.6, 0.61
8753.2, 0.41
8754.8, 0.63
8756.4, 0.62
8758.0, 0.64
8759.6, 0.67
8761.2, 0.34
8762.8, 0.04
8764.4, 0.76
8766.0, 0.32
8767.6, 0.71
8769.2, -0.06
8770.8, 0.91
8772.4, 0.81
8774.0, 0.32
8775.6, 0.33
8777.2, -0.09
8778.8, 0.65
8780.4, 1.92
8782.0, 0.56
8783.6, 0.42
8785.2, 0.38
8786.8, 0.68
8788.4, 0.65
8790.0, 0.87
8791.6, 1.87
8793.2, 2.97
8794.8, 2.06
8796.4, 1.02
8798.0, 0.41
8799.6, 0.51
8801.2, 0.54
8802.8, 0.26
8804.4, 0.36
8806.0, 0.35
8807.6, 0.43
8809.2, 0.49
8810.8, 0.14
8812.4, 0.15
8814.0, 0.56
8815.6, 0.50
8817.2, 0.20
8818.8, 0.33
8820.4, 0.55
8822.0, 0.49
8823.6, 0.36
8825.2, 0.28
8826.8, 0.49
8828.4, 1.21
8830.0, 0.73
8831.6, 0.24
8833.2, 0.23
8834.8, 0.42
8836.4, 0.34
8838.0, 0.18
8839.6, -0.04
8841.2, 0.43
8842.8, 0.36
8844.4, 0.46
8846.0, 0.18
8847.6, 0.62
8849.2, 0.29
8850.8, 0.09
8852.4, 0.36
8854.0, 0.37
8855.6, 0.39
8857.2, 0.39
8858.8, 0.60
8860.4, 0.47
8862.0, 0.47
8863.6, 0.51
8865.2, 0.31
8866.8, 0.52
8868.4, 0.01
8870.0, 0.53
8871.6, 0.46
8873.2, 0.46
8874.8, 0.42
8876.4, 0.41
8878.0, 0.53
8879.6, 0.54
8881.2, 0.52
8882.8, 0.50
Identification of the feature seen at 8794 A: H-beta 4861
